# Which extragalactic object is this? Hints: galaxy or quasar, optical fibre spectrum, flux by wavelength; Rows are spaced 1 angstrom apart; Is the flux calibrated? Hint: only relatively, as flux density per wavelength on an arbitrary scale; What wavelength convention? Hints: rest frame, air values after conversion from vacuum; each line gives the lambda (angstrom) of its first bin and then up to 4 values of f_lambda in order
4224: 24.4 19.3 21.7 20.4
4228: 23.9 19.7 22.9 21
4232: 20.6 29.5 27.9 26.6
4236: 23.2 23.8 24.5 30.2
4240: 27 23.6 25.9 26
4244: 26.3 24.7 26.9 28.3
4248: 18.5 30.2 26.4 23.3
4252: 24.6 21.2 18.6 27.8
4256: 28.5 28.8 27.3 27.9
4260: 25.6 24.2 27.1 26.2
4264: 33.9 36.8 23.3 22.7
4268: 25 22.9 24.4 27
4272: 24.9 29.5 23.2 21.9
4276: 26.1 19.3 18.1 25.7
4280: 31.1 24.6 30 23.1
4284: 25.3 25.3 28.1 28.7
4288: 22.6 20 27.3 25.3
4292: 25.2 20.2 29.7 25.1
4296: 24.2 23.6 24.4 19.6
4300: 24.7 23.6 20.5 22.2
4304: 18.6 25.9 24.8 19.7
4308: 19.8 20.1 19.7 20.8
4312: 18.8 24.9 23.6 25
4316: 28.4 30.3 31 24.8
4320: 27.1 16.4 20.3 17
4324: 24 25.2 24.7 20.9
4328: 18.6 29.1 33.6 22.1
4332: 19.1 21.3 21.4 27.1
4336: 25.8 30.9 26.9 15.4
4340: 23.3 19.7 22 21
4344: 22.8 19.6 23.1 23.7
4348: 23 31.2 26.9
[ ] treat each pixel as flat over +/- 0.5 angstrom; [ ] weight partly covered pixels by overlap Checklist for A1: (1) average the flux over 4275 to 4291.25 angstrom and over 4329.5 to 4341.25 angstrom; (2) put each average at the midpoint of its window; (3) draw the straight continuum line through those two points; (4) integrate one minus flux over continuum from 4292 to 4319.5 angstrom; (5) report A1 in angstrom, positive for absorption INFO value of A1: 1.1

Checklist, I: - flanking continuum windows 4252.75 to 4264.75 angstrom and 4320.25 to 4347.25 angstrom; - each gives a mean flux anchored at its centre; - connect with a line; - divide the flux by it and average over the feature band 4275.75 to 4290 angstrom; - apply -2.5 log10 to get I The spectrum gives 0.02 mag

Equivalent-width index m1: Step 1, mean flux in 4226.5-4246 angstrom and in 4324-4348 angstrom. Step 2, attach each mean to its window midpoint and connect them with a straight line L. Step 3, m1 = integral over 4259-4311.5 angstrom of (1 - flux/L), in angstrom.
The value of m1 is -1.0 angstrom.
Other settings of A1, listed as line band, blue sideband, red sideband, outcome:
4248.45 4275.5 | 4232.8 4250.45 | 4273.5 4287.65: -0.6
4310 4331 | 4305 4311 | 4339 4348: -2.7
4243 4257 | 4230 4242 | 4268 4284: -0.1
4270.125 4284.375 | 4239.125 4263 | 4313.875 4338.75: 0.2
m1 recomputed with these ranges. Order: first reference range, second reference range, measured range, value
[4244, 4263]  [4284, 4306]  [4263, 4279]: -0.2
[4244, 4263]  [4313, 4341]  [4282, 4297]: -0.2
